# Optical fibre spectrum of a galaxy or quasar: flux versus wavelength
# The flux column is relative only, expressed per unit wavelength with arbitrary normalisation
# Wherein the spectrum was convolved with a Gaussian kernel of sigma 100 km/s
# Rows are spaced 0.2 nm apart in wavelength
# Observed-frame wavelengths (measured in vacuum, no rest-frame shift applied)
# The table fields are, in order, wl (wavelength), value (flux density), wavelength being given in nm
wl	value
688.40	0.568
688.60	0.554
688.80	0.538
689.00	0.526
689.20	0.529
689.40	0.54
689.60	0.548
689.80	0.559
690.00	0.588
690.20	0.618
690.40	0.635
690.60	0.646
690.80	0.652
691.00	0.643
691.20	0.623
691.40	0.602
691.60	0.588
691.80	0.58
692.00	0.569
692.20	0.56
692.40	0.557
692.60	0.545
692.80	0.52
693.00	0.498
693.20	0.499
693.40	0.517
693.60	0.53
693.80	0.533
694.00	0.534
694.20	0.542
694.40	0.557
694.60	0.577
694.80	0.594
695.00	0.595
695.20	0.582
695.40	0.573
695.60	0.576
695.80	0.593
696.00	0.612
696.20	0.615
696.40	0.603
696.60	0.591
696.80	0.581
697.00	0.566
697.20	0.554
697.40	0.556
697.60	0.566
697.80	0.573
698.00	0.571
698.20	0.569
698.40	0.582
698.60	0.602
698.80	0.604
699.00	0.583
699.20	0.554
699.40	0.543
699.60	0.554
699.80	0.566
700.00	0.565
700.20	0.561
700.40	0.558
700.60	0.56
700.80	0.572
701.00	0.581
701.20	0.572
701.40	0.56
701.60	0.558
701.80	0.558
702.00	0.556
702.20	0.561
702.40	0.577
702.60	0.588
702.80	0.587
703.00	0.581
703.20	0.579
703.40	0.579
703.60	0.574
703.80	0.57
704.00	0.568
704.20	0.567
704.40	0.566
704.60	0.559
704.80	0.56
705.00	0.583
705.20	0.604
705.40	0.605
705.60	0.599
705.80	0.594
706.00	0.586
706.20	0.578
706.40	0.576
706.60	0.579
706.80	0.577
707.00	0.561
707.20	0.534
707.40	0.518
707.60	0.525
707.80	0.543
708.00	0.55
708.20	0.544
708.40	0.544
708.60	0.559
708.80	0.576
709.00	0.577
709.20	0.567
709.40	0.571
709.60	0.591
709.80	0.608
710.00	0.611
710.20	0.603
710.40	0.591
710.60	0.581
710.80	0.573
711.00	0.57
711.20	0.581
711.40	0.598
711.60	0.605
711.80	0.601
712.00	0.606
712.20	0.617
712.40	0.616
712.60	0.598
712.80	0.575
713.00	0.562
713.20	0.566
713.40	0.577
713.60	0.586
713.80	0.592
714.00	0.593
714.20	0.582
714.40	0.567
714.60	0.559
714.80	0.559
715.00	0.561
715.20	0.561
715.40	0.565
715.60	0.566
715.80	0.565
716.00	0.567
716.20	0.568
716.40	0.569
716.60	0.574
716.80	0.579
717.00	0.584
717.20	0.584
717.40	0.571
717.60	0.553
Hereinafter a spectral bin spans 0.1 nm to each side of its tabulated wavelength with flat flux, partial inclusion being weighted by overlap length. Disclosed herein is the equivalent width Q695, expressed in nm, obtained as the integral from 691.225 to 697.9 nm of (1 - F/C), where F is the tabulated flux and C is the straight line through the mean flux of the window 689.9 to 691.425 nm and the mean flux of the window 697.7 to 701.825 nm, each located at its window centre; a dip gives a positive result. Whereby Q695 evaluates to 0.40 nm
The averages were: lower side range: 0.627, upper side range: 0.569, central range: 0.565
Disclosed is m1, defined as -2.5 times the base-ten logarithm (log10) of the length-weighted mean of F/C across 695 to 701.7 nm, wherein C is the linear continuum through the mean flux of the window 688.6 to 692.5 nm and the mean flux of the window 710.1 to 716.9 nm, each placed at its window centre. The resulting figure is 0.01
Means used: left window 0.583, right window 0.58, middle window 0.575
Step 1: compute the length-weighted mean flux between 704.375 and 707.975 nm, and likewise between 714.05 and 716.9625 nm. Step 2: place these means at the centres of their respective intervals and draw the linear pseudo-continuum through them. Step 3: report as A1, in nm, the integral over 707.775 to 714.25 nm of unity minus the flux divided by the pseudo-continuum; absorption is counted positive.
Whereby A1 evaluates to -0.16 nm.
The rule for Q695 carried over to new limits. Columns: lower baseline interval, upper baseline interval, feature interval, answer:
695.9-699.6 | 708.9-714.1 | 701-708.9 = 0.213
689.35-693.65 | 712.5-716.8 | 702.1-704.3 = -0.009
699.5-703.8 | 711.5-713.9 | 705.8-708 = 0.079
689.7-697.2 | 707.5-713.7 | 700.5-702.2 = 0.040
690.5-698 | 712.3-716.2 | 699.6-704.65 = 0.043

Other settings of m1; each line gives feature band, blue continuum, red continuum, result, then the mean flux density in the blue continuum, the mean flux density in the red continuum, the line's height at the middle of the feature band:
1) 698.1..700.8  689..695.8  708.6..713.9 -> 0.01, 0.57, 0.588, 0.576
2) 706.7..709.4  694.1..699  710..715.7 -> 0.06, 0.581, 0.583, 0.582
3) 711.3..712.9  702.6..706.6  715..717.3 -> -0.05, 0.58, 0.571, 0.574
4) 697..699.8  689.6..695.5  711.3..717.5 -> 0.01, 0.573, 0.58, 0.574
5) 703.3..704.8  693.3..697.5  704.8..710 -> 0.00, 0.571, 0.571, 0.571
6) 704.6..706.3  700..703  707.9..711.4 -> -0.03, 0.568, 0.577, 0.572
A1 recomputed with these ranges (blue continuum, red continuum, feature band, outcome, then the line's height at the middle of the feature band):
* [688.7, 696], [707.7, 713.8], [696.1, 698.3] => -0.02 nm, 0.572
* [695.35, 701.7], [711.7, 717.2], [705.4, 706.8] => -0.02 nm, 0.576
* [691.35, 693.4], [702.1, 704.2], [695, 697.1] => -0.12 nm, 0.558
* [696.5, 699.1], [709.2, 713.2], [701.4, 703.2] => 0.03 nm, 0.582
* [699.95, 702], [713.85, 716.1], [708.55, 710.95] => -0.07 nm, 0.567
